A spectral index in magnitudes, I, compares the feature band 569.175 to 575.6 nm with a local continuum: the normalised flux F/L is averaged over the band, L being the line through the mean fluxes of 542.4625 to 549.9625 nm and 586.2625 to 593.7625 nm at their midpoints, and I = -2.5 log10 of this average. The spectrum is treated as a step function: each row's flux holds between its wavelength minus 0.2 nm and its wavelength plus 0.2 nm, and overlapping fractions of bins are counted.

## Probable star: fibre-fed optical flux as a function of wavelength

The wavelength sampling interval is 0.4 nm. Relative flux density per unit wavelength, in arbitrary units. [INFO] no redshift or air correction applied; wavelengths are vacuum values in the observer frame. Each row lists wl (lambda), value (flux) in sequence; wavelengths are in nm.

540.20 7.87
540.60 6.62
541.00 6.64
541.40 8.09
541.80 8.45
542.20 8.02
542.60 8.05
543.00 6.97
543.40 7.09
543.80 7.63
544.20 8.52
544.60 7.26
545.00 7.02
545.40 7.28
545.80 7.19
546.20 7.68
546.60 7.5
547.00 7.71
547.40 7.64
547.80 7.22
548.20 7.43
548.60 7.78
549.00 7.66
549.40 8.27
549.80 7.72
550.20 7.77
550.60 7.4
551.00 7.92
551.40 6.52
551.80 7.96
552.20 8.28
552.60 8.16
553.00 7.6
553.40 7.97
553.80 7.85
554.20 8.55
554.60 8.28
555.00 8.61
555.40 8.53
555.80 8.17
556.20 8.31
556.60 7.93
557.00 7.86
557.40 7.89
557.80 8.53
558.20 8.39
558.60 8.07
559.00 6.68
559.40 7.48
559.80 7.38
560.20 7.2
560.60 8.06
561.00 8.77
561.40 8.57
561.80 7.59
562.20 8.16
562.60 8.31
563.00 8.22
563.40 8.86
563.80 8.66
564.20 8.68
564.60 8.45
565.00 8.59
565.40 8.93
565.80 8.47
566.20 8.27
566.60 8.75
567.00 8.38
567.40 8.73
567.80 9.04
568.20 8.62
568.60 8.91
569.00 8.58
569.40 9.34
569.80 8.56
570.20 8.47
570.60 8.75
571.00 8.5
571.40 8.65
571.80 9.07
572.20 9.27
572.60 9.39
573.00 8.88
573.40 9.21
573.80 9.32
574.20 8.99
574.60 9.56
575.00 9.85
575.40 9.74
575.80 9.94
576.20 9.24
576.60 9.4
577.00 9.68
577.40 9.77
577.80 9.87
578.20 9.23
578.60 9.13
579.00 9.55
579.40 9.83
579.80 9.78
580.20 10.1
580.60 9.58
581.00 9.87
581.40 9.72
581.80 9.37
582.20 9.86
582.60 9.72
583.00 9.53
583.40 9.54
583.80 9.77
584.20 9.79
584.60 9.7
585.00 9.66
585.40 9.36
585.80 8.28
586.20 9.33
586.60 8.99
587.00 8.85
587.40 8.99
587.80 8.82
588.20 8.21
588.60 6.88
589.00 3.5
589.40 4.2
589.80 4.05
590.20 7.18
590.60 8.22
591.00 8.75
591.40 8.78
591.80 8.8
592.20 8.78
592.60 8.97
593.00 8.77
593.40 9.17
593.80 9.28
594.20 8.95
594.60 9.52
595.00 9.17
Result -0.178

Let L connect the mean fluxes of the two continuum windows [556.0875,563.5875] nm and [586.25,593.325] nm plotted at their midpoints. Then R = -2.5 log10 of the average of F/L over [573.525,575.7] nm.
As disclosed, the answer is -0.20 mag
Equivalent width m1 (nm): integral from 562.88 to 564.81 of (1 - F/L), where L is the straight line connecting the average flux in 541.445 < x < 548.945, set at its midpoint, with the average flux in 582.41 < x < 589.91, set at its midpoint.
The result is -0.162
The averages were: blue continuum 7.59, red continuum 8.32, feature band 8.59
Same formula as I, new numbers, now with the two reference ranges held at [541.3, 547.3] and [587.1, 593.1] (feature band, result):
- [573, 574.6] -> -0.211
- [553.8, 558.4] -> -0.090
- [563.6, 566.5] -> -0.135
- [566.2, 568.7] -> -0.150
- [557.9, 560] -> -0.007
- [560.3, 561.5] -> -0.104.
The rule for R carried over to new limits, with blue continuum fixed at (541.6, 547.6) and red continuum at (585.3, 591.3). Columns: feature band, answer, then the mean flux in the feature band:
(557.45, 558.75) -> -0.10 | 8.29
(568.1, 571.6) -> -0.15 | 8.71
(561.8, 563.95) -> -0.11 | 8.36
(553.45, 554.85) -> -0.09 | 8.21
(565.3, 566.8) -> -0.13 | 8.58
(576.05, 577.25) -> -0.24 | 9.46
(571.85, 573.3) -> -0.21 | 9.17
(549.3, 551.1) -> -0.03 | 7.78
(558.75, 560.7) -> 0.04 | 7.34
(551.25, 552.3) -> 0.00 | 7.57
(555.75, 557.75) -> -0.07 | 8.06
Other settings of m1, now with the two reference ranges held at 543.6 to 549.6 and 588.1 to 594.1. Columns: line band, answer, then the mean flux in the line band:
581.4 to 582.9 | -0.41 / 9.65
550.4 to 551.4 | 0.02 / 7.43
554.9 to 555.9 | -0.11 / 8.45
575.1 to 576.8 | -0.45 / 9.6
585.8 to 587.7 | -0.34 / 8.95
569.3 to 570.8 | -0.23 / 8.74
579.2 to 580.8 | -0.47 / 9.82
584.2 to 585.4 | -0.33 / 9.65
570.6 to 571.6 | -0.14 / 8.61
